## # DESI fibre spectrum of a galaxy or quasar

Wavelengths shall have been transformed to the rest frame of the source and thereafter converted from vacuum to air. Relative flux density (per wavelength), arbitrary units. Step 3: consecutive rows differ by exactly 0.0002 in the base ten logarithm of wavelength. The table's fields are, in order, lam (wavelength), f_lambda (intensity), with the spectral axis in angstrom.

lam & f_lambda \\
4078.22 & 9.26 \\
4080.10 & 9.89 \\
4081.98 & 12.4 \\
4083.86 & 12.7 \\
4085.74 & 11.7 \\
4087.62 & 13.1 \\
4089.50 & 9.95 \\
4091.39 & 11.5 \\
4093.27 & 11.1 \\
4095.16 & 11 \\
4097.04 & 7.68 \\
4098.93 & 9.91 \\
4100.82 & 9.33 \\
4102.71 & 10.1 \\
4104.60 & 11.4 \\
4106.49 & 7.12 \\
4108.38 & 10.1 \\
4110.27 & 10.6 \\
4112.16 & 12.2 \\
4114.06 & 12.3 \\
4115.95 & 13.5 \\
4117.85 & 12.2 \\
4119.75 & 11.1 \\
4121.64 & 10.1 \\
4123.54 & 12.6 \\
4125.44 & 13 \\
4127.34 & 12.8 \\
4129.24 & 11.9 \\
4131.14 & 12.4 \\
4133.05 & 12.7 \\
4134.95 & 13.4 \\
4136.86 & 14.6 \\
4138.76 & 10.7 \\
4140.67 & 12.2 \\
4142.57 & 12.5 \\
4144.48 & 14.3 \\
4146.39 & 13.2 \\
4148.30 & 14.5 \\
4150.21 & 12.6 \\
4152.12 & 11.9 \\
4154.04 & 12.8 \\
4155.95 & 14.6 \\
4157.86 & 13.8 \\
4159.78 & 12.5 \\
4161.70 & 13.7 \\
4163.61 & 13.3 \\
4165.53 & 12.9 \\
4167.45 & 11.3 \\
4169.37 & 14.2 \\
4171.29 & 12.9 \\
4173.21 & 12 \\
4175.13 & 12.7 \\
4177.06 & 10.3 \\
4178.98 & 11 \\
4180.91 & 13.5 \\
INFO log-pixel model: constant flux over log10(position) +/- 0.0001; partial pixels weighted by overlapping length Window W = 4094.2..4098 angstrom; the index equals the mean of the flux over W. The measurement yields 9.34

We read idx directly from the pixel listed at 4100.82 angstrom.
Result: 9.33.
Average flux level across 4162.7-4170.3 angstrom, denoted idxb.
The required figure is 12.9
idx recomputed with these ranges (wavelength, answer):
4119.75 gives 11.1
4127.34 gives 12.8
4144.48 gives 14.3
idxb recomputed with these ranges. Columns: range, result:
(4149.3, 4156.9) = 13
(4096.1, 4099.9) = 8.8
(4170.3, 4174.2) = 12.5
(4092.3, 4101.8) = 9.81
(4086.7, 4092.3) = 11.5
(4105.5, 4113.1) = 10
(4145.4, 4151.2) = 13.4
